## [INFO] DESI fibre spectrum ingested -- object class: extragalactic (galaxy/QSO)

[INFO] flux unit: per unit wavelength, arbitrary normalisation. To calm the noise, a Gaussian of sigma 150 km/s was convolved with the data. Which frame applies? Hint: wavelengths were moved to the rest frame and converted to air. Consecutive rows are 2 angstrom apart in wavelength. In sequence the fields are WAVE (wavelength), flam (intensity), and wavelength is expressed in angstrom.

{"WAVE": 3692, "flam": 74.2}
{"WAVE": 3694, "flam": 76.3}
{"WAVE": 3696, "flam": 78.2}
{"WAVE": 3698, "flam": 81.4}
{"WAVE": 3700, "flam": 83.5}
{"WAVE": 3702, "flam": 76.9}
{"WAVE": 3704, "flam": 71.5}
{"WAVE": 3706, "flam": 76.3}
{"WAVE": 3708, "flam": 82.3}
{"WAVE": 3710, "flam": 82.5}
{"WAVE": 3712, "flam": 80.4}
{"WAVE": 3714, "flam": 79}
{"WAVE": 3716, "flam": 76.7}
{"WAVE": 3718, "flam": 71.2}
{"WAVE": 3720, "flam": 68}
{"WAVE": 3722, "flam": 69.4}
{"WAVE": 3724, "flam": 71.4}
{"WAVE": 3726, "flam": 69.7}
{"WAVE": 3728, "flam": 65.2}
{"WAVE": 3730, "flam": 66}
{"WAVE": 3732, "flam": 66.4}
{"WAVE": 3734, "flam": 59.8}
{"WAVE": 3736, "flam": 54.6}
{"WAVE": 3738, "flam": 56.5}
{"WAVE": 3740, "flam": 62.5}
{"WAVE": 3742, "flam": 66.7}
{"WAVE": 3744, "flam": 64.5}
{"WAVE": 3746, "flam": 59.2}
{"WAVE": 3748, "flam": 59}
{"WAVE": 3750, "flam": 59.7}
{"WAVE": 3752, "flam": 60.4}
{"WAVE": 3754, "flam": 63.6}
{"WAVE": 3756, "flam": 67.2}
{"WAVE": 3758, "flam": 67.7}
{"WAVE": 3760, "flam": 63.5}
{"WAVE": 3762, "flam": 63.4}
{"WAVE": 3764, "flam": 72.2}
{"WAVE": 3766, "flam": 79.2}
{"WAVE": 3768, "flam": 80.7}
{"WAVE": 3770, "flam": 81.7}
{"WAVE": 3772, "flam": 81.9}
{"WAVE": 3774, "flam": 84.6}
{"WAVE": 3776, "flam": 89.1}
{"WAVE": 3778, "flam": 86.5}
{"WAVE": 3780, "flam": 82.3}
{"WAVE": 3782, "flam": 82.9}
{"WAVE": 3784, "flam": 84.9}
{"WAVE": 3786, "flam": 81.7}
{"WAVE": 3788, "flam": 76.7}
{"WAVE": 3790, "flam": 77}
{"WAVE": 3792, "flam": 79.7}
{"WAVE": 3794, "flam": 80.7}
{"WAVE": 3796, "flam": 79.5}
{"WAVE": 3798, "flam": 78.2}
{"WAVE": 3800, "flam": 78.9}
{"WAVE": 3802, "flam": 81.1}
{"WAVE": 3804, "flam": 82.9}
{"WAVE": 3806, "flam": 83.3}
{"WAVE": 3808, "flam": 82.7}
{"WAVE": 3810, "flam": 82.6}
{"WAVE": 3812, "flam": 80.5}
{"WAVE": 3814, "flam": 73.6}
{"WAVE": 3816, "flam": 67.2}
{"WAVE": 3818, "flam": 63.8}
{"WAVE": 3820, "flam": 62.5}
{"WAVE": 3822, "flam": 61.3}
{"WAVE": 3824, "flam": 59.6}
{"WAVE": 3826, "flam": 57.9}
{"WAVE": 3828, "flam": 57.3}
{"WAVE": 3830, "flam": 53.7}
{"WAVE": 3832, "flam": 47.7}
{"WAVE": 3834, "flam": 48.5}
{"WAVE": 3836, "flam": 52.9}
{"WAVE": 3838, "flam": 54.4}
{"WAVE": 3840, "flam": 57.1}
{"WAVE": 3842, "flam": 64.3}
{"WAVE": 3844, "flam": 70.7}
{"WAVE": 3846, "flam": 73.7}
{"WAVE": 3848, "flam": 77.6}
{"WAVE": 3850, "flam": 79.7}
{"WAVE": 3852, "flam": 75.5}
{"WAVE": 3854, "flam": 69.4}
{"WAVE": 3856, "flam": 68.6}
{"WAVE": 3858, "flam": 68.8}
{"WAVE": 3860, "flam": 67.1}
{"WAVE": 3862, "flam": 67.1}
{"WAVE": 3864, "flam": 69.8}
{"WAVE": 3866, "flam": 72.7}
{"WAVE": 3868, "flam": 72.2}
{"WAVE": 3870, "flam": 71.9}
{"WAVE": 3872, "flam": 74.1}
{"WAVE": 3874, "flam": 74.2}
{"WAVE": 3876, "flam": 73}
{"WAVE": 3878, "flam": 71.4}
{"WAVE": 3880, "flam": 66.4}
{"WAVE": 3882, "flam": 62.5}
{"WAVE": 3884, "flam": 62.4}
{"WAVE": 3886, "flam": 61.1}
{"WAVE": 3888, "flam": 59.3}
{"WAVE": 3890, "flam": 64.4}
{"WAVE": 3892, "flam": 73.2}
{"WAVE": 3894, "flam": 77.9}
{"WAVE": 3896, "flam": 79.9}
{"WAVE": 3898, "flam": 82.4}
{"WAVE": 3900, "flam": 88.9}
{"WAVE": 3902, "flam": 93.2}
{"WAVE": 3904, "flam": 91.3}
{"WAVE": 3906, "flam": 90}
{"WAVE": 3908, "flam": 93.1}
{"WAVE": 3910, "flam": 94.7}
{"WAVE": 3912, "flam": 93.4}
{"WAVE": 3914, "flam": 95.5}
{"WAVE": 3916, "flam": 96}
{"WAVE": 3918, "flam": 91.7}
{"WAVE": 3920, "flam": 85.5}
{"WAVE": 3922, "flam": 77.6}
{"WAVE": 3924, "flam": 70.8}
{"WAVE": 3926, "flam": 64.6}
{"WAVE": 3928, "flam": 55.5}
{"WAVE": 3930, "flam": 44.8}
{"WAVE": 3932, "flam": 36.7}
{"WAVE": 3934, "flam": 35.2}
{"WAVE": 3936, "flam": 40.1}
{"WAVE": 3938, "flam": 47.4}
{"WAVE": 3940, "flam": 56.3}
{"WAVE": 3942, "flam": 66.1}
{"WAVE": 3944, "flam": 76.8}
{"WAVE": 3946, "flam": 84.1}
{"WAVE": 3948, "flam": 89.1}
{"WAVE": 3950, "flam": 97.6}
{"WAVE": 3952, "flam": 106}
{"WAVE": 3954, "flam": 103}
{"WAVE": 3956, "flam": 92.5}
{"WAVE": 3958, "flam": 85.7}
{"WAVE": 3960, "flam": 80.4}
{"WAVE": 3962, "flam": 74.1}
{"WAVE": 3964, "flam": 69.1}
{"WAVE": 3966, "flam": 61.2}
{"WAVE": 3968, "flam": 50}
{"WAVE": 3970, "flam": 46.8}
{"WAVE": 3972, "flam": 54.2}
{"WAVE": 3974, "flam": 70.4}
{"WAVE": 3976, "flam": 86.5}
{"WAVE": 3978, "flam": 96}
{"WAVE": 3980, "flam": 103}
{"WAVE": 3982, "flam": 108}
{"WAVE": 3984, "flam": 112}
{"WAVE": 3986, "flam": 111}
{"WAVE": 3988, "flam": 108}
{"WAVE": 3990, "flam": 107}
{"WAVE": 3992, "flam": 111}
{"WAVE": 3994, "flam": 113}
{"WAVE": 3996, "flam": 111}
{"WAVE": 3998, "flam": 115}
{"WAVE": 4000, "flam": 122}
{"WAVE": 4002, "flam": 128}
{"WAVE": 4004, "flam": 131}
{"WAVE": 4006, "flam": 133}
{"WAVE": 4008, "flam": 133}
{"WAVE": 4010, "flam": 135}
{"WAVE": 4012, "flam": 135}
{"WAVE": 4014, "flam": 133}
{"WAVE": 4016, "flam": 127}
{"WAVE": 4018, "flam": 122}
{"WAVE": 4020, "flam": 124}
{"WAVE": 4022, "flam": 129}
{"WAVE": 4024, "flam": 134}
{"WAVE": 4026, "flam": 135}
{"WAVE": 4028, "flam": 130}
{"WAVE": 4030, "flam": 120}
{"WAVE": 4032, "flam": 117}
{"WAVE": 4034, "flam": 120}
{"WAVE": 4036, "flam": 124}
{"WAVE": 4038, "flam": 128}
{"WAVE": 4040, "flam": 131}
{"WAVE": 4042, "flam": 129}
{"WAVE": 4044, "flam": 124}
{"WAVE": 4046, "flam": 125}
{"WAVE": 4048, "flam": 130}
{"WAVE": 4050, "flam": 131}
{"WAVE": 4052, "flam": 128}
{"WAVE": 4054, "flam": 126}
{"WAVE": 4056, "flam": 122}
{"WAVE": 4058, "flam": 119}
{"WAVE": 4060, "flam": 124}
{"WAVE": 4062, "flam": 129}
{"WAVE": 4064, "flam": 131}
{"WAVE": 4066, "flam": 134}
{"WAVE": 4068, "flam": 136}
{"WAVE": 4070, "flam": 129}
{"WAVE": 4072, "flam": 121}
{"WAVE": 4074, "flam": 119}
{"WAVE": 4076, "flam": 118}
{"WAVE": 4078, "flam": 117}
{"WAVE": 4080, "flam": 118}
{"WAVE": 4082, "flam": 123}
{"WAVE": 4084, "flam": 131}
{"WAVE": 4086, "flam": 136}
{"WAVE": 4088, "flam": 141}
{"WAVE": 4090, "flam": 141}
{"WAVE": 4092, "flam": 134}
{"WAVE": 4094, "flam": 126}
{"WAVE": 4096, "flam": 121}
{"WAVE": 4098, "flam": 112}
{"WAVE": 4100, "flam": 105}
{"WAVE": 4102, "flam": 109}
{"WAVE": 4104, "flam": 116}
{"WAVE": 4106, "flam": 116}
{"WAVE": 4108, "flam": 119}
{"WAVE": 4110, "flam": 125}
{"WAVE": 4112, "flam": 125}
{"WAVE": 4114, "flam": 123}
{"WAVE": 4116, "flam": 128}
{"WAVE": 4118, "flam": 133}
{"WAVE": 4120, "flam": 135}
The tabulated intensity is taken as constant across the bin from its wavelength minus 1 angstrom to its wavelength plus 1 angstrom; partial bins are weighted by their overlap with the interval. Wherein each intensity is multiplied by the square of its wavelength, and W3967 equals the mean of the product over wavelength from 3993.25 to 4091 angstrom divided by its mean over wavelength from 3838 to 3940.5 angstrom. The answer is 1.9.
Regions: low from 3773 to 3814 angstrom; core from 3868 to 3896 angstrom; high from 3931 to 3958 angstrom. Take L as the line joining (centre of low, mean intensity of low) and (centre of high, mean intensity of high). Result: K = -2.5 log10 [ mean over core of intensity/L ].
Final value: 0.10 mag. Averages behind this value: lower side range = 81.6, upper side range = 72.1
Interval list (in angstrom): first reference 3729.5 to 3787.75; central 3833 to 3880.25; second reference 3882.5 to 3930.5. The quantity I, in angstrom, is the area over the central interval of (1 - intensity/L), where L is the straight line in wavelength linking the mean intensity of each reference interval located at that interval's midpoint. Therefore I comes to 4.8 angstrom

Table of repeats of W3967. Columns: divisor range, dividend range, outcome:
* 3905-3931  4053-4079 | 1.66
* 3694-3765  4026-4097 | 2.18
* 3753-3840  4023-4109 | 1.99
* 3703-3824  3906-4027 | 1.42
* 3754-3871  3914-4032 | 1.43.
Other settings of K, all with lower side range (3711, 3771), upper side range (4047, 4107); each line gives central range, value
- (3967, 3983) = 0.37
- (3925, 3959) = 0.42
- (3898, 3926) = 0.10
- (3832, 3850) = 0.33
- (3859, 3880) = 0.25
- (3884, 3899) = 0.30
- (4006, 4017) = -0.17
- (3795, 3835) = 0.16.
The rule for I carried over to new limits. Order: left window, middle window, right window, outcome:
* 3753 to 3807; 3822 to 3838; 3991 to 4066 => 6.1 angstrom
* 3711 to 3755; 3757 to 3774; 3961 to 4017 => -0.9 angstrom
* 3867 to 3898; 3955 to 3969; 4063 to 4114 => 2.7 angstrom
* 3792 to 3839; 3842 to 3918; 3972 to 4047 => 8.0 angstrom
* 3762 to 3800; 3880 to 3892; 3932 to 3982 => 2.1 angstrom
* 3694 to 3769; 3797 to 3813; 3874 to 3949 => -2.3 angstrom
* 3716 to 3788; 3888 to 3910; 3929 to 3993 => -1.9 angstrom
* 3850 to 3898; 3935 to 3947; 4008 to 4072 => 4.1 angstrom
